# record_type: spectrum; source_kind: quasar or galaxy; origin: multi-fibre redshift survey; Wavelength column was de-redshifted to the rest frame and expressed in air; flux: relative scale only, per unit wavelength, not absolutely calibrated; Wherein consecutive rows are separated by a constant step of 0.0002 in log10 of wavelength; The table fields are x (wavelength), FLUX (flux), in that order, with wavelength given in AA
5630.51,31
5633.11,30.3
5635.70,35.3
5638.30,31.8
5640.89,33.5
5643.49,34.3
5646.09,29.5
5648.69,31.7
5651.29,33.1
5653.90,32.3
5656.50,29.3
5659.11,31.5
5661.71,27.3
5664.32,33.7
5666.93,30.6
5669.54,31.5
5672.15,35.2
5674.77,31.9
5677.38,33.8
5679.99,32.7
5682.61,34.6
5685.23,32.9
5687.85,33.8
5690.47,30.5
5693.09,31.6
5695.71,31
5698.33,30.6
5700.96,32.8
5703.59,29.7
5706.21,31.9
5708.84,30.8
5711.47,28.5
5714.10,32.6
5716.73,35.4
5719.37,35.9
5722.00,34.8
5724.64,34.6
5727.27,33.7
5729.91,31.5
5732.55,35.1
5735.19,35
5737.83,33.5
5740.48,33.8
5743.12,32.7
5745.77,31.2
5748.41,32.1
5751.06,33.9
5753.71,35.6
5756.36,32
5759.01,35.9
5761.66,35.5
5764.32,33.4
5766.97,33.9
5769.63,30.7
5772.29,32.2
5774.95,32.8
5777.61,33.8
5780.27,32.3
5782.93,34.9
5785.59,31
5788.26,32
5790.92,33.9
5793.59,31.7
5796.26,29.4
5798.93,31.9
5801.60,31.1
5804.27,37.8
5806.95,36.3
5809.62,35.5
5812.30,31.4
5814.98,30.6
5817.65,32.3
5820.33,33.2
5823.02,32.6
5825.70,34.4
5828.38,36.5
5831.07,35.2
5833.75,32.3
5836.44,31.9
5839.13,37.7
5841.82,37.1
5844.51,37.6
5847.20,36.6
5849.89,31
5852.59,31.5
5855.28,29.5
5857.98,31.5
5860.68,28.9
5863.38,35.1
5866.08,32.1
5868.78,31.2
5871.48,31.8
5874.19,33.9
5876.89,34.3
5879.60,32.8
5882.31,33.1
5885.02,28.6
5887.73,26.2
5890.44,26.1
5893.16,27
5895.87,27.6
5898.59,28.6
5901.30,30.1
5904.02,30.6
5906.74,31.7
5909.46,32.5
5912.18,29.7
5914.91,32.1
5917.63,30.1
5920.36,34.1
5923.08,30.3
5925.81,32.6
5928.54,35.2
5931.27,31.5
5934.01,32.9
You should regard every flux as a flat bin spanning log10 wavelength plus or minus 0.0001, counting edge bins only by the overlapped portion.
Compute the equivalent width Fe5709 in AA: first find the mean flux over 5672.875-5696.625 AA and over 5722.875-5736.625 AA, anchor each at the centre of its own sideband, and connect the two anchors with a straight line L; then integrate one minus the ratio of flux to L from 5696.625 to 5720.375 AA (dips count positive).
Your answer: 1.0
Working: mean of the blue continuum 32.6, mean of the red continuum 34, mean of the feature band 32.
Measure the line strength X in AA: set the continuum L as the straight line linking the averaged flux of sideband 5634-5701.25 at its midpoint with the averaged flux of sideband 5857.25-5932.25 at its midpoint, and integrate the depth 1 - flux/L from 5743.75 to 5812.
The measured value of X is -3.4 AA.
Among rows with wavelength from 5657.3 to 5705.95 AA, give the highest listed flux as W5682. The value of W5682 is 35.2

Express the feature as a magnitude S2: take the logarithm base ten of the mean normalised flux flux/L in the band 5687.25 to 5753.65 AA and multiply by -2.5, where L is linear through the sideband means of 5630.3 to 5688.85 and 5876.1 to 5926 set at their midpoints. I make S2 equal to -0.03 mag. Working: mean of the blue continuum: 32.3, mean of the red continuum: 30.3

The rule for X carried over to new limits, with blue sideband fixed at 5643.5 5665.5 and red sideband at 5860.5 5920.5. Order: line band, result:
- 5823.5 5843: -2.5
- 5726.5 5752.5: -1.8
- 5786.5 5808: -1.4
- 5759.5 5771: -0.9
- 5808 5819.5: -0.6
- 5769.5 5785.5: -0.9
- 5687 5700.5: -0.2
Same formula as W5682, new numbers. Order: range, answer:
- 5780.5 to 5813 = 37.8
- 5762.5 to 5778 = 33.9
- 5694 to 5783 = 35.9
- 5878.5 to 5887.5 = 33.1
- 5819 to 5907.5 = 37.7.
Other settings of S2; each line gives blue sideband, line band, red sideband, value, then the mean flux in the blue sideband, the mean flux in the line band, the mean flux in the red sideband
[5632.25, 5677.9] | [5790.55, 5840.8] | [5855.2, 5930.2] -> -0.072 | 32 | 33.5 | 31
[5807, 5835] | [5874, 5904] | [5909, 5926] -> 0.084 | 33.5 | 29.7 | 31.5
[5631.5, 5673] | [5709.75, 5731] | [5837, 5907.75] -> -0.051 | 31.9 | 33.3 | 31.6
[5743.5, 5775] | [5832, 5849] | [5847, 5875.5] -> -0.104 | 33.3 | 35.4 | 31.9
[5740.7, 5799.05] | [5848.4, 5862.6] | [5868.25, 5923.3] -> 0.021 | 32.9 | 30.7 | 30.6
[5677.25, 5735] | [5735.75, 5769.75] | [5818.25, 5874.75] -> -0.020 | 32.7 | 33.5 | 33.4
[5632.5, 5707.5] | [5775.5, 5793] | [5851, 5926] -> -0.052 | 32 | 32.9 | 30.8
